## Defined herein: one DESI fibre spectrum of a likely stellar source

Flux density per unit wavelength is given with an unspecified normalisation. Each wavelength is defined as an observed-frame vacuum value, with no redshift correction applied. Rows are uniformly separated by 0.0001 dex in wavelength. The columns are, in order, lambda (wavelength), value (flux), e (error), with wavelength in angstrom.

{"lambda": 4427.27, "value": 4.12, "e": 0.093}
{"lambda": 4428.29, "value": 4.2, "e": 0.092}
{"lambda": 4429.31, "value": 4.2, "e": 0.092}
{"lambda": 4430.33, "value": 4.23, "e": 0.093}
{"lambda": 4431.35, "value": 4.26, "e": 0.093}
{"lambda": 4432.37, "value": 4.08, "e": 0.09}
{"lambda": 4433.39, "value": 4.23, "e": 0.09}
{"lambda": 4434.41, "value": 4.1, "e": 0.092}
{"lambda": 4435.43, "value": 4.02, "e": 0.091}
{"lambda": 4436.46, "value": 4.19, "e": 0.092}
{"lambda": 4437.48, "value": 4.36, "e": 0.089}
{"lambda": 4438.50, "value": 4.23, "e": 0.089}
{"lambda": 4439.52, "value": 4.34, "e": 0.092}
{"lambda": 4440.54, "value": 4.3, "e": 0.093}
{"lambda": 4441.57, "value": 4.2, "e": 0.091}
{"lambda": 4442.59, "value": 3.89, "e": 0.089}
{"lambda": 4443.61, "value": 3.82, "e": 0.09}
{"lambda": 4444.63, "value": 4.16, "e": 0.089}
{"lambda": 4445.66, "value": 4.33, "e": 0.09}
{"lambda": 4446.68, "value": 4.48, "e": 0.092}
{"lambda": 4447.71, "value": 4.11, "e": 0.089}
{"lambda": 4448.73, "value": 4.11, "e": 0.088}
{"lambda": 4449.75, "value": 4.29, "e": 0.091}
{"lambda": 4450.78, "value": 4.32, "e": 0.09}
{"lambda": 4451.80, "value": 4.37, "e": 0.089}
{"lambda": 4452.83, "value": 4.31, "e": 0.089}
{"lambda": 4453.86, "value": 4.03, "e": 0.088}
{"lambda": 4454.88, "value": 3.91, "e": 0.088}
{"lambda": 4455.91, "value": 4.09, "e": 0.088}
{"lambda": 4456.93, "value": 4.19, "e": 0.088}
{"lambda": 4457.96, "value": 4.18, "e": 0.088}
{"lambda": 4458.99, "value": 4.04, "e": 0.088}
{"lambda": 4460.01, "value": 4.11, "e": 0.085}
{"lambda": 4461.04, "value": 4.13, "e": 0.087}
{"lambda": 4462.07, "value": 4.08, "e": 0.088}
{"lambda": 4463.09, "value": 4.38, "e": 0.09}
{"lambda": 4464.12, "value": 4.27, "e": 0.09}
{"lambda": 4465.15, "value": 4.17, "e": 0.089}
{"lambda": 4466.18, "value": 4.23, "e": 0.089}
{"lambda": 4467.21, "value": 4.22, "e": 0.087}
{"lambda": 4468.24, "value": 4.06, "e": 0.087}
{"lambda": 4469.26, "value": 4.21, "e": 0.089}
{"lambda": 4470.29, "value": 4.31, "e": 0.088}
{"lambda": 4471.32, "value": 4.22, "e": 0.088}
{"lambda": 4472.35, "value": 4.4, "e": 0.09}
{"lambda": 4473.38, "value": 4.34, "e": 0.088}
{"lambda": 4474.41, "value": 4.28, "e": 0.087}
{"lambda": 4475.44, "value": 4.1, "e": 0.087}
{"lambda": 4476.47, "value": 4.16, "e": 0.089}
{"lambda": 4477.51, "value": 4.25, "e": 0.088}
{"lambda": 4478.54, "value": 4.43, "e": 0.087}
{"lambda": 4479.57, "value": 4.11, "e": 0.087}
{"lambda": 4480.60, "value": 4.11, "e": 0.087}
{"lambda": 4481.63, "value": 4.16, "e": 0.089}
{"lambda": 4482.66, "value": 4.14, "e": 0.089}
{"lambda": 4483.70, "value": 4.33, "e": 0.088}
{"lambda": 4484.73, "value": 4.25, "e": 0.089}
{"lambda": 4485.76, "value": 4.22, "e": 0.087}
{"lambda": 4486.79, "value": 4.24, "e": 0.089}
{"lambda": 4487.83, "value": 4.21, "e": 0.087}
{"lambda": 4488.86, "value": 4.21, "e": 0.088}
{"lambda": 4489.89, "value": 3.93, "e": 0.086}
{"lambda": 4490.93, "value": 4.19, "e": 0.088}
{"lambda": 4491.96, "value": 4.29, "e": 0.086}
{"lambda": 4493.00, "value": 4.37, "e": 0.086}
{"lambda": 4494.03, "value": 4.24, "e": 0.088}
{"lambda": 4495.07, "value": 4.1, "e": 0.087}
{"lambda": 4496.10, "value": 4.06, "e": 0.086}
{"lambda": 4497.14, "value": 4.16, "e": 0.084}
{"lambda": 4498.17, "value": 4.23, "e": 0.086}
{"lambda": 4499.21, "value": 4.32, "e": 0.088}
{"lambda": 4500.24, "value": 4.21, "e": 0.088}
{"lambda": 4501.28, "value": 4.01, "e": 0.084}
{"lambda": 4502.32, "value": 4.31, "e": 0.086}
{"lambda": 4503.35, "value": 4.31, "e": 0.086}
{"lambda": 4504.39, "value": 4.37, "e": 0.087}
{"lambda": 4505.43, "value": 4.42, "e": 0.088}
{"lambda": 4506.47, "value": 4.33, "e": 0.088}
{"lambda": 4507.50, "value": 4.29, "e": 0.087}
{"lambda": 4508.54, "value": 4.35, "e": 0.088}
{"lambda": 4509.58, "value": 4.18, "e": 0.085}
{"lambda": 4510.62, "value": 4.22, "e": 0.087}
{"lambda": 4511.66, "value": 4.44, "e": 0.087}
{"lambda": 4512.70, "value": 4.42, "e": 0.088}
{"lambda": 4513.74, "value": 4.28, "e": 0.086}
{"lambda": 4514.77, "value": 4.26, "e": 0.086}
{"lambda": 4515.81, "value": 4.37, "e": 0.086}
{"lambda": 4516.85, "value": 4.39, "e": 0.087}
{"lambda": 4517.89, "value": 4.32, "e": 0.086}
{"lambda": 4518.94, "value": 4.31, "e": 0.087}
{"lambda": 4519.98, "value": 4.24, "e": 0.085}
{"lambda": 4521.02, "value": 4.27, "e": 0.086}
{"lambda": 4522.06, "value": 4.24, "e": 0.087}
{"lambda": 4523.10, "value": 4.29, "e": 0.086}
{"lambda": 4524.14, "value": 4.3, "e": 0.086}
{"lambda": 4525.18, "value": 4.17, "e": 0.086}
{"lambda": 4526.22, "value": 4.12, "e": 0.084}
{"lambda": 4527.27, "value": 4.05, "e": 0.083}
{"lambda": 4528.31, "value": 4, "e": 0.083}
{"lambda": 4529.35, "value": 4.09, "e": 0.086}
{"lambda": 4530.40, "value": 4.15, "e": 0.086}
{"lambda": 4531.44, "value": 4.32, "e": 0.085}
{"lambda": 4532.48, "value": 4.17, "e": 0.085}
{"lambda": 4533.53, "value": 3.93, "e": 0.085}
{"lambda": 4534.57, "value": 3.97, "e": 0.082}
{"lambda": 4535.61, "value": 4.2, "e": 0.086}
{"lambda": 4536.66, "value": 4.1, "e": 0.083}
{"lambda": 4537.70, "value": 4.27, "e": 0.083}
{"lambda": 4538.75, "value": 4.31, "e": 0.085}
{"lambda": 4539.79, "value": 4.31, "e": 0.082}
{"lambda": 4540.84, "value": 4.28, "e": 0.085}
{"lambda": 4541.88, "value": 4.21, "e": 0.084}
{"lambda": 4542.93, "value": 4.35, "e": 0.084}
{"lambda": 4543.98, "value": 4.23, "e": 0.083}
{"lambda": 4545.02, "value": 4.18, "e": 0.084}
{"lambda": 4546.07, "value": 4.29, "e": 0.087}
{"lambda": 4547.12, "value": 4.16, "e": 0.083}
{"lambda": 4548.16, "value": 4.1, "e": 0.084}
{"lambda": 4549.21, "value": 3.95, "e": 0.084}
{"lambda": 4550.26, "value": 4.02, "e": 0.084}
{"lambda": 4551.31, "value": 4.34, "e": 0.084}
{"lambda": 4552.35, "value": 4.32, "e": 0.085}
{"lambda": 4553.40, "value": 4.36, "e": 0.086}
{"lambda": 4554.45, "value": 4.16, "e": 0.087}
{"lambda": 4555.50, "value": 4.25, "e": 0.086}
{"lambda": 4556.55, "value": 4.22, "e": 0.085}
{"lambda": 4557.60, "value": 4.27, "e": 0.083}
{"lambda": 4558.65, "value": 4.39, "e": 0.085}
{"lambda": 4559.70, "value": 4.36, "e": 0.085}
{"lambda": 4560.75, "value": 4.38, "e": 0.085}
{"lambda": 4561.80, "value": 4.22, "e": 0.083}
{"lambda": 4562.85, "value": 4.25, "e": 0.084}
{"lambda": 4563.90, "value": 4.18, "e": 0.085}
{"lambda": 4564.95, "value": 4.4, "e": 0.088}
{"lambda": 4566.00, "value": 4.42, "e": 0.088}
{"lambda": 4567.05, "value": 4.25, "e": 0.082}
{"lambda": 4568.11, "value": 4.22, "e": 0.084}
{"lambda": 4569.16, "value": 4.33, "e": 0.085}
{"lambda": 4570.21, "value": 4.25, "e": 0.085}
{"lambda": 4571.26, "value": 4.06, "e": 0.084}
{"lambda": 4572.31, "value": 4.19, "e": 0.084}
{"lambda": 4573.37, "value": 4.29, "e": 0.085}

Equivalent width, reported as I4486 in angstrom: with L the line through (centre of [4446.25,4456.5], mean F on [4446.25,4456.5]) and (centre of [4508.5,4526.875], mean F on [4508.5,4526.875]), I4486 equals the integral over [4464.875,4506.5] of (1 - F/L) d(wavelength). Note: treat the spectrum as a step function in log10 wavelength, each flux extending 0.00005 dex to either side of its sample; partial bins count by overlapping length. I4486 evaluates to 0.19 angstrom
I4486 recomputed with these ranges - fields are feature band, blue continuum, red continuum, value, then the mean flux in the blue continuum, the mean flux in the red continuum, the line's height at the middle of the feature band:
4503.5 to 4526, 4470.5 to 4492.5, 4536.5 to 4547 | -0.4 angstrom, 4.22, 4.25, 4.24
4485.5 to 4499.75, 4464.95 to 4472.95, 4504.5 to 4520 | 0.3 angstrom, 4.23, 4.32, 4.28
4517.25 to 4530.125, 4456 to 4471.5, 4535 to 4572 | 0.1 angstrom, 4.19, 4.24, 4.23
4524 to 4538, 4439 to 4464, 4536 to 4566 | 0.4 angstrom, 4.18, 4.25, 4.23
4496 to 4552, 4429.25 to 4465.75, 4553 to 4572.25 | 0.2 angstrom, 4.18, 4.27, 4.24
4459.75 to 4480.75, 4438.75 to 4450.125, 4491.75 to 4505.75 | 0.0 angstrom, 4.19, 4.24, 4.21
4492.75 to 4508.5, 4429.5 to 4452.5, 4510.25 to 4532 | 0.0 angstrom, 4.2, 4.25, 4.24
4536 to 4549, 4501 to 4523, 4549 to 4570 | 0.2 angstrom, 4.3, 4.27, 4.28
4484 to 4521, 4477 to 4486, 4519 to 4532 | -0.4 angstrom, 4.22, 4.19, 4.21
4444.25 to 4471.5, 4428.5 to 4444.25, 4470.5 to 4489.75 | 0.0 angstrom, 4.17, 4.23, 4.2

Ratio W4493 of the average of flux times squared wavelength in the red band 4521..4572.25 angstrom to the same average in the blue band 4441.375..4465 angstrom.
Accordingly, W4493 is 1.1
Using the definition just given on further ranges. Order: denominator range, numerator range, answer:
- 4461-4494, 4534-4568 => 1.04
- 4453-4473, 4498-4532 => 1.04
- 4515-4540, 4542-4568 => 1.02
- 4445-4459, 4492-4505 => 1.03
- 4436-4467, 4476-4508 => 1.03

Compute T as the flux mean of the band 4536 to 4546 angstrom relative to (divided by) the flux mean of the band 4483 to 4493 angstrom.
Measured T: 1.01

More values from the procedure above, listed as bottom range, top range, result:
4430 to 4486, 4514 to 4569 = 1.01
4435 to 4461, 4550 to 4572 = 1.02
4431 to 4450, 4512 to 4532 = 1.01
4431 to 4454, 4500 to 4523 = 1.02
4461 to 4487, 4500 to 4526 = 1.02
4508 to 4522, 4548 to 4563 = 0.98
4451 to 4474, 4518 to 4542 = 1.00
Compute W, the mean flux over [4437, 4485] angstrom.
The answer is 4.2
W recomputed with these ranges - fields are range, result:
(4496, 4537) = 4.23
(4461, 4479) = 4.24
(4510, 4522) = 4.31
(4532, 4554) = 4.19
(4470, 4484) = 4.23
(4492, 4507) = 4.25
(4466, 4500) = 4.22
